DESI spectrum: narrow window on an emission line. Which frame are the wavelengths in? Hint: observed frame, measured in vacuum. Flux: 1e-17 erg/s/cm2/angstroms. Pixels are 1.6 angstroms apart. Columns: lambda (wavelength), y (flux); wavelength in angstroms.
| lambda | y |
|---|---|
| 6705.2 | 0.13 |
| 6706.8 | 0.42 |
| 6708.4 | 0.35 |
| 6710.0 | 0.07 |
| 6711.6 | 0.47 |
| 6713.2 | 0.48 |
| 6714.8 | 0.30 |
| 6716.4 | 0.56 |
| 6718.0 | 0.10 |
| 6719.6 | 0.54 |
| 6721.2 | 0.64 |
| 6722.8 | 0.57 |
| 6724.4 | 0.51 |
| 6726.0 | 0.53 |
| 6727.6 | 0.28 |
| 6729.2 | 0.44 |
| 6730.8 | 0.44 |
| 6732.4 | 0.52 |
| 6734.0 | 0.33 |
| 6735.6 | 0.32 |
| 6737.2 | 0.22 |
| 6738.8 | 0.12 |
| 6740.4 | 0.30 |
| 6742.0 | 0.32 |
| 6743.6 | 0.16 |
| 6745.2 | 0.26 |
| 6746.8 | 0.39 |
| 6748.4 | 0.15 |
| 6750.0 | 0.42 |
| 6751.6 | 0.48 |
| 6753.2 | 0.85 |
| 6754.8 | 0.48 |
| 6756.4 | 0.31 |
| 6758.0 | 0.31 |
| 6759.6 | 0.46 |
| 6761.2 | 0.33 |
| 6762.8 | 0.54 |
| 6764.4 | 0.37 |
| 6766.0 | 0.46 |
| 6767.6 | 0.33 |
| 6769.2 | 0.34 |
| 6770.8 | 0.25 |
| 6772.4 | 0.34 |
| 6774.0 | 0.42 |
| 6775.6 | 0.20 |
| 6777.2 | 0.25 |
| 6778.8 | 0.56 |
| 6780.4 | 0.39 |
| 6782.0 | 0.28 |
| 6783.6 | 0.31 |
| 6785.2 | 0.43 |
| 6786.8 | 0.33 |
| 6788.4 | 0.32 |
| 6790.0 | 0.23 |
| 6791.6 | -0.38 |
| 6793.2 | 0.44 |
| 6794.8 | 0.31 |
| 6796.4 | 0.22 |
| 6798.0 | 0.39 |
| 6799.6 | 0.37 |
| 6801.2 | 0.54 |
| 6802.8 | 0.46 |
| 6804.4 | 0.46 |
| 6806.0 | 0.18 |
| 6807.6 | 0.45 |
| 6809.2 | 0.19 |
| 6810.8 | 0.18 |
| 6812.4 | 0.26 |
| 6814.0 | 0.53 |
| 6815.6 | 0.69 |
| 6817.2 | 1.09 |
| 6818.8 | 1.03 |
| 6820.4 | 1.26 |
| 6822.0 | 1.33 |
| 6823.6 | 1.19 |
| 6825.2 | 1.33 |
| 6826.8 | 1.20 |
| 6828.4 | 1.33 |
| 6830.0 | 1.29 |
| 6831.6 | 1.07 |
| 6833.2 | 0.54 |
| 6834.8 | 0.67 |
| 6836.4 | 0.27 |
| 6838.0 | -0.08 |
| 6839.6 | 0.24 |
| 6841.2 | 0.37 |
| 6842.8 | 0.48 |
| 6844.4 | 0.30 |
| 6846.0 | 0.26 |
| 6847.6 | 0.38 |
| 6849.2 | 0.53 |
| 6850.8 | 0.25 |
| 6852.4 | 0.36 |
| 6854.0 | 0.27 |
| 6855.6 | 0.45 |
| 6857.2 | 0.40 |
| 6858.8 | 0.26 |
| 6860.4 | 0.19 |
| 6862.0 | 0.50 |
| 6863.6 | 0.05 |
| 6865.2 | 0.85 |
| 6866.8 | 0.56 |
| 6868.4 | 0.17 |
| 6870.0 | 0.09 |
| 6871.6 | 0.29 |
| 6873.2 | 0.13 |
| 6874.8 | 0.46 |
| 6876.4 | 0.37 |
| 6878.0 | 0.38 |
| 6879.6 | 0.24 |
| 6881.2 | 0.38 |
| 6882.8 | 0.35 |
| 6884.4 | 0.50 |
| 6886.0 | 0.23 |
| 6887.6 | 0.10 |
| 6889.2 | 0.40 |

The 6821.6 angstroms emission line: [O II]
